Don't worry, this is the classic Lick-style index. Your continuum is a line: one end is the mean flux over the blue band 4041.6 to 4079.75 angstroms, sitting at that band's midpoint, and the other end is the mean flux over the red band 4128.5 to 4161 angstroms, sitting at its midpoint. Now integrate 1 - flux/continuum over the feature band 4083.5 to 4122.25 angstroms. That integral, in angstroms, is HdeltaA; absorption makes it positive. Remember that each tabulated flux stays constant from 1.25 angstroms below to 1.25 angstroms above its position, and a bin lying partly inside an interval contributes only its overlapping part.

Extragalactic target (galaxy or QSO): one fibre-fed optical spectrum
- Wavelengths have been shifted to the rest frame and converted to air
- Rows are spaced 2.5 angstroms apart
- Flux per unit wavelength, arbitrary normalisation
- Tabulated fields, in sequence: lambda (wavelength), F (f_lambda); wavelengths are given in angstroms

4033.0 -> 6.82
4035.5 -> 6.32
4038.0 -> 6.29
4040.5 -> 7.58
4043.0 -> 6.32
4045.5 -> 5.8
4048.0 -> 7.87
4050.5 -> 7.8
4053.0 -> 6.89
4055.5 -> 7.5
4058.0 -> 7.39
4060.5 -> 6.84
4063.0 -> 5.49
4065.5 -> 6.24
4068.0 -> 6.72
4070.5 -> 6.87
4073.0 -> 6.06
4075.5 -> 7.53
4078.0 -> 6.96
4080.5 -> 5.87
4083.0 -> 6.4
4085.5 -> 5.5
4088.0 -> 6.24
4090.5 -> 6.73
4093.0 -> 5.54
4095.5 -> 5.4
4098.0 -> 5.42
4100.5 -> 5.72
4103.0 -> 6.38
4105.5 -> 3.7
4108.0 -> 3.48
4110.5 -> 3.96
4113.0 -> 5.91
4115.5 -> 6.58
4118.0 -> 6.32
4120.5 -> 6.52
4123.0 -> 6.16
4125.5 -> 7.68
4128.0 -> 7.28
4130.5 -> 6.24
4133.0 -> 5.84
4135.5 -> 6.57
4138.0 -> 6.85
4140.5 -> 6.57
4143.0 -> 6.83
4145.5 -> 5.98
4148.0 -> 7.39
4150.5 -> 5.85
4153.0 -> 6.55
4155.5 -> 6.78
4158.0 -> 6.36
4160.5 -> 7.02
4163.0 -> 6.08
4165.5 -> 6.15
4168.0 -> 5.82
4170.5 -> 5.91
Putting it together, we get 6.3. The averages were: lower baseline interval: 6.81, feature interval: 5.58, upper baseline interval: 6.53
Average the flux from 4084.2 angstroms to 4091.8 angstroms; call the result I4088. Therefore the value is 6.15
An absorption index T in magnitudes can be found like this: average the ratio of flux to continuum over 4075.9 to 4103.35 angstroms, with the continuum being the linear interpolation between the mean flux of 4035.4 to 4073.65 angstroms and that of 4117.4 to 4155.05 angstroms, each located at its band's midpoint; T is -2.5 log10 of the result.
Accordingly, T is 0.11 mag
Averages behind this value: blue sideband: 6.77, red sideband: 6.58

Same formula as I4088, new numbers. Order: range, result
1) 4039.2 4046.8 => 6.57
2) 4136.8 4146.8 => 6.56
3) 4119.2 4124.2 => 6.34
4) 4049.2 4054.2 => 7.35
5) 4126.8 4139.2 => 6.55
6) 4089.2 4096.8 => 5.89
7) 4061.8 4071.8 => 6.33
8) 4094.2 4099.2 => 5.41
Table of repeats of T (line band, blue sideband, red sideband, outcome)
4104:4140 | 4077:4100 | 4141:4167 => 0.05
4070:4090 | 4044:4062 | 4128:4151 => 0.08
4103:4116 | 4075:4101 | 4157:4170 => 0.27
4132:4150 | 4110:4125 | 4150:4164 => -0.04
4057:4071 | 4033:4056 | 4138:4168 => 0.04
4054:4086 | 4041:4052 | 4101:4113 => -0.09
